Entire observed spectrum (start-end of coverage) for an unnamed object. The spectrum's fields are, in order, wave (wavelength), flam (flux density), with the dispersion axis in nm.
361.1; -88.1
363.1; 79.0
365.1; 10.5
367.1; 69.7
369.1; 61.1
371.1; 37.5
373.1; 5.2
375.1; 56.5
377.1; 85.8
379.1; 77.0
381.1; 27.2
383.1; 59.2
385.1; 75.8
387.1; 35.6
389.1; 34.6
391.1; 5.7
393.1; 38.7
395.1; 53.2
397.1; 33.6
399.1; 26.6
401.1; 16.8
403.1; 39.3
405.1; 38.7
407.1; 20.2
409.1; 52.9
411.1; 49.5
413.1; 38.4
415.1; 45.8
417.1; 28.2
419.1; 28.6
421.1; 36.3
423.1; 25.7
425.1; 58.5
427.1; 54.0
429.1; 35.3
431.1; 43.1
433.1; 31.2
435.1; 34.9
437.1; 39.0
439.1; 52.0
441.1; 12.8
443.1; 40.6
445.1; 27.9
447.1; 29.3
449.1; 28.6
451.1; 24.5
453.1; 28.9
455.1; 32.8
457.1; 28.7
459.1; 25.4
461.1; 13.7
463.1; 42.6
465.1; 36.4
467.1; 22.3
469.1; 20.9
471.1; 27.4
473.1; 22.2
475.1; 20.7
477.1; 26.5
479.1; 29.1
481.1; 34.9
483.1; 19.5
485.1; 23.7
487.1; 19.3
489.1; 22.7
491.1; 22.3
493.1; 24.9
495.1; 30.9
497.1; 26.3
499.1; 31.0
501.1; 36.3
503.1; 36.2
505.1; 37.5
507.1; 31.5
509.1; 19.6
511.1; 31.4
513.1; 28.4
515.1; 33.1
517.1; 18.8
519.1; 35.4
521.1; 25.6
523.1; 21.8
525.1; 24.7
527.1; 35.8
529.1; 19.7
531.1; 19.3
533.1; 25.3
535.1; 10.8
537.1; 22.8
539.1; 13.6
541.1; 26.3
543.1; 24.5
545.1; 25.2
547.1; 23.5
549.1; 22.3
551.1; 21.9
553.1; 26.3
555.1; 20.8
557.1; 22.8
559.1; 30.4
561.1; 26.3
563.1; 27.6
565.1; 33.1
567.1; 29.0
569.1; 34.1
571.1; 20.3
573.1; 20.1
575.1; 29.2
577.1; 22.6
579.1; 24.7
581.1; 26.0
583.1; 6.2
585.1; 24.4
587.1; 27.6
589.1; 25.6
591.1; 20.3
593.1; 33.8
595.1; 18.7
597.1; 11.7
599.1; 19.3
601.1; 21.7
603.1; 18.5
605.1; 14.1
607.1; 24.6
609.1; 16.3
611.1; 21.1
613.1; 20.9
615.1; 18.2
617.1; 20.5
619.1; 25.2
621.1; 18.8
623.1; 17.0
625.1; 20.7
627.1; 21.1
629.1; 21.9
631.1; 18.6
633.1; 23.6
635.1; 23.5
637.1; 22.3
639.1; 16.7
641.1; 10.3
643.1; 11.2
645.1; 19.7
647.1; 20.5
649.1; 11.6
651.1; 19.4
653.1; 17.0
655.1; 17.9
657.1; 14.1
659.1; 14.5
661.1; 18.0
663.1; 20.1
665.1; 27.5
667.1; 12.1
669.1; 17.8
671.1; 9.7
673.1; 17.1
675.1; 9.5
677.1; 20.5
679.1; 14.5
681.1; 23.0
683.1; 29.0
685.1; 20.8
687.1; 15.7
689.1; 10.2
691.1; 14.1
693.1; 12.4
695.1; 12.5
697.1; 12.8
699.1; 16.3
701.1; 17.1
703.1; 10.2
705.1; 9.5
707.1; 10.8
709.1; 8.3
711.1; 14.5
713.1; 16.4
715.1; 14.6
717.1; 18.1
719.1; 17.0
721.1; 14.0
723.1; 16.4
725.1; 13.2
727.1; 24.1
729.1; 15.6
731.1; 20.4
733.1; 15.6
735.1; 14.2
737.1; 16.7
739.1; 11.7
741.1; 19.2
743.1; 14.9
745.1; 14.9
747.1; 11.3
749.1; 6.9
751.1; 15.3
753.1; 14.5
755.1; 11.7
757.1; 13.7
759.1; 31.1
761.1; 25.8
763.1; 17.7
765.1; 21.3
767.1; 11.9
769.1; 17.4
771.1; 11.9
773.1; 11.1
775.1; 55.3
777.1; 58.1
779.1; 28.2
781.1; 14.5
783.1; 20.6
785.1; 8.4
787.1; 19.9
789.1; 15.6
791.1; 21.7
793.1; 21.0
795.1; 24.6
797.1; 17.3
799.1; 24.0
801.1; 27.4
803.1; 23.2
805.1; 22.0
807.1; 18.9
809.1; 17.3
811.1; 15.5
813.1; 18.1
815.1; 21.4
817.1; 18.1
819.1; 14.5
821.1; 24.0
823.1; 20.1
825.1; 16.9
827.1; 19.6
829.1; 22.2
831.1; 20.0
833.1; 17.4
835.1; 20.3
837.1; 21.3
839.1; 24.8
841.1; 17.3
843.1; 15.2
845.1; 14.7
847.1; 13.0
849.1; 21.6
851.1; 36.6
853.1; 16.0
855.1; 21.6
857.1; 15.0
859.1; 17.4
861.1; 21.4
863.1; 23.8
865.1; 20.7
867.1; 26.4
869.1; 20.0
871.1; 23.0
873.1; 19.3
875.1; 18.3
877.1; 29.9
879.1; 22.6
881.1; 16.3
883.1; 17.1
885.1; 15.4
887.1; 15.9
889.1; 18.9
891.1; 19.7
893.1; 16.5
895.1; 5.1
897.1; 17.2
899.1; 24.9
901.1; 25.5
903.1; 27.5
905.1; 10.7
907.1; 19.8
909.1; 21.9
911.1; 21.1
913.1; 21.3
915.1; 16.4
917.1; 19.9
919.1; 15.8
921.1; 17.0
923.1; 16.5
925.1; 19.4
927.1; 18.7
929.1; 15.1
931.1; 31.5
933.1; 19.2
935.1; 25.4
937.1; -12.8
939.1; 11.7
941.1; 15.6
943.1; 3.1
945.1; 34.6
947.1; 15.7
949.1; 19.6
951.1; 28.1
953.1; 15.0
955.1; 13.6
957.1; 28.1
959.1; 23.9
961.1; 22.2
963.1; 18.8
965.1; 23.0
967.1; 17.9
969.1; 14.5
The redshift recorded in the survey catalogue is 1.08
